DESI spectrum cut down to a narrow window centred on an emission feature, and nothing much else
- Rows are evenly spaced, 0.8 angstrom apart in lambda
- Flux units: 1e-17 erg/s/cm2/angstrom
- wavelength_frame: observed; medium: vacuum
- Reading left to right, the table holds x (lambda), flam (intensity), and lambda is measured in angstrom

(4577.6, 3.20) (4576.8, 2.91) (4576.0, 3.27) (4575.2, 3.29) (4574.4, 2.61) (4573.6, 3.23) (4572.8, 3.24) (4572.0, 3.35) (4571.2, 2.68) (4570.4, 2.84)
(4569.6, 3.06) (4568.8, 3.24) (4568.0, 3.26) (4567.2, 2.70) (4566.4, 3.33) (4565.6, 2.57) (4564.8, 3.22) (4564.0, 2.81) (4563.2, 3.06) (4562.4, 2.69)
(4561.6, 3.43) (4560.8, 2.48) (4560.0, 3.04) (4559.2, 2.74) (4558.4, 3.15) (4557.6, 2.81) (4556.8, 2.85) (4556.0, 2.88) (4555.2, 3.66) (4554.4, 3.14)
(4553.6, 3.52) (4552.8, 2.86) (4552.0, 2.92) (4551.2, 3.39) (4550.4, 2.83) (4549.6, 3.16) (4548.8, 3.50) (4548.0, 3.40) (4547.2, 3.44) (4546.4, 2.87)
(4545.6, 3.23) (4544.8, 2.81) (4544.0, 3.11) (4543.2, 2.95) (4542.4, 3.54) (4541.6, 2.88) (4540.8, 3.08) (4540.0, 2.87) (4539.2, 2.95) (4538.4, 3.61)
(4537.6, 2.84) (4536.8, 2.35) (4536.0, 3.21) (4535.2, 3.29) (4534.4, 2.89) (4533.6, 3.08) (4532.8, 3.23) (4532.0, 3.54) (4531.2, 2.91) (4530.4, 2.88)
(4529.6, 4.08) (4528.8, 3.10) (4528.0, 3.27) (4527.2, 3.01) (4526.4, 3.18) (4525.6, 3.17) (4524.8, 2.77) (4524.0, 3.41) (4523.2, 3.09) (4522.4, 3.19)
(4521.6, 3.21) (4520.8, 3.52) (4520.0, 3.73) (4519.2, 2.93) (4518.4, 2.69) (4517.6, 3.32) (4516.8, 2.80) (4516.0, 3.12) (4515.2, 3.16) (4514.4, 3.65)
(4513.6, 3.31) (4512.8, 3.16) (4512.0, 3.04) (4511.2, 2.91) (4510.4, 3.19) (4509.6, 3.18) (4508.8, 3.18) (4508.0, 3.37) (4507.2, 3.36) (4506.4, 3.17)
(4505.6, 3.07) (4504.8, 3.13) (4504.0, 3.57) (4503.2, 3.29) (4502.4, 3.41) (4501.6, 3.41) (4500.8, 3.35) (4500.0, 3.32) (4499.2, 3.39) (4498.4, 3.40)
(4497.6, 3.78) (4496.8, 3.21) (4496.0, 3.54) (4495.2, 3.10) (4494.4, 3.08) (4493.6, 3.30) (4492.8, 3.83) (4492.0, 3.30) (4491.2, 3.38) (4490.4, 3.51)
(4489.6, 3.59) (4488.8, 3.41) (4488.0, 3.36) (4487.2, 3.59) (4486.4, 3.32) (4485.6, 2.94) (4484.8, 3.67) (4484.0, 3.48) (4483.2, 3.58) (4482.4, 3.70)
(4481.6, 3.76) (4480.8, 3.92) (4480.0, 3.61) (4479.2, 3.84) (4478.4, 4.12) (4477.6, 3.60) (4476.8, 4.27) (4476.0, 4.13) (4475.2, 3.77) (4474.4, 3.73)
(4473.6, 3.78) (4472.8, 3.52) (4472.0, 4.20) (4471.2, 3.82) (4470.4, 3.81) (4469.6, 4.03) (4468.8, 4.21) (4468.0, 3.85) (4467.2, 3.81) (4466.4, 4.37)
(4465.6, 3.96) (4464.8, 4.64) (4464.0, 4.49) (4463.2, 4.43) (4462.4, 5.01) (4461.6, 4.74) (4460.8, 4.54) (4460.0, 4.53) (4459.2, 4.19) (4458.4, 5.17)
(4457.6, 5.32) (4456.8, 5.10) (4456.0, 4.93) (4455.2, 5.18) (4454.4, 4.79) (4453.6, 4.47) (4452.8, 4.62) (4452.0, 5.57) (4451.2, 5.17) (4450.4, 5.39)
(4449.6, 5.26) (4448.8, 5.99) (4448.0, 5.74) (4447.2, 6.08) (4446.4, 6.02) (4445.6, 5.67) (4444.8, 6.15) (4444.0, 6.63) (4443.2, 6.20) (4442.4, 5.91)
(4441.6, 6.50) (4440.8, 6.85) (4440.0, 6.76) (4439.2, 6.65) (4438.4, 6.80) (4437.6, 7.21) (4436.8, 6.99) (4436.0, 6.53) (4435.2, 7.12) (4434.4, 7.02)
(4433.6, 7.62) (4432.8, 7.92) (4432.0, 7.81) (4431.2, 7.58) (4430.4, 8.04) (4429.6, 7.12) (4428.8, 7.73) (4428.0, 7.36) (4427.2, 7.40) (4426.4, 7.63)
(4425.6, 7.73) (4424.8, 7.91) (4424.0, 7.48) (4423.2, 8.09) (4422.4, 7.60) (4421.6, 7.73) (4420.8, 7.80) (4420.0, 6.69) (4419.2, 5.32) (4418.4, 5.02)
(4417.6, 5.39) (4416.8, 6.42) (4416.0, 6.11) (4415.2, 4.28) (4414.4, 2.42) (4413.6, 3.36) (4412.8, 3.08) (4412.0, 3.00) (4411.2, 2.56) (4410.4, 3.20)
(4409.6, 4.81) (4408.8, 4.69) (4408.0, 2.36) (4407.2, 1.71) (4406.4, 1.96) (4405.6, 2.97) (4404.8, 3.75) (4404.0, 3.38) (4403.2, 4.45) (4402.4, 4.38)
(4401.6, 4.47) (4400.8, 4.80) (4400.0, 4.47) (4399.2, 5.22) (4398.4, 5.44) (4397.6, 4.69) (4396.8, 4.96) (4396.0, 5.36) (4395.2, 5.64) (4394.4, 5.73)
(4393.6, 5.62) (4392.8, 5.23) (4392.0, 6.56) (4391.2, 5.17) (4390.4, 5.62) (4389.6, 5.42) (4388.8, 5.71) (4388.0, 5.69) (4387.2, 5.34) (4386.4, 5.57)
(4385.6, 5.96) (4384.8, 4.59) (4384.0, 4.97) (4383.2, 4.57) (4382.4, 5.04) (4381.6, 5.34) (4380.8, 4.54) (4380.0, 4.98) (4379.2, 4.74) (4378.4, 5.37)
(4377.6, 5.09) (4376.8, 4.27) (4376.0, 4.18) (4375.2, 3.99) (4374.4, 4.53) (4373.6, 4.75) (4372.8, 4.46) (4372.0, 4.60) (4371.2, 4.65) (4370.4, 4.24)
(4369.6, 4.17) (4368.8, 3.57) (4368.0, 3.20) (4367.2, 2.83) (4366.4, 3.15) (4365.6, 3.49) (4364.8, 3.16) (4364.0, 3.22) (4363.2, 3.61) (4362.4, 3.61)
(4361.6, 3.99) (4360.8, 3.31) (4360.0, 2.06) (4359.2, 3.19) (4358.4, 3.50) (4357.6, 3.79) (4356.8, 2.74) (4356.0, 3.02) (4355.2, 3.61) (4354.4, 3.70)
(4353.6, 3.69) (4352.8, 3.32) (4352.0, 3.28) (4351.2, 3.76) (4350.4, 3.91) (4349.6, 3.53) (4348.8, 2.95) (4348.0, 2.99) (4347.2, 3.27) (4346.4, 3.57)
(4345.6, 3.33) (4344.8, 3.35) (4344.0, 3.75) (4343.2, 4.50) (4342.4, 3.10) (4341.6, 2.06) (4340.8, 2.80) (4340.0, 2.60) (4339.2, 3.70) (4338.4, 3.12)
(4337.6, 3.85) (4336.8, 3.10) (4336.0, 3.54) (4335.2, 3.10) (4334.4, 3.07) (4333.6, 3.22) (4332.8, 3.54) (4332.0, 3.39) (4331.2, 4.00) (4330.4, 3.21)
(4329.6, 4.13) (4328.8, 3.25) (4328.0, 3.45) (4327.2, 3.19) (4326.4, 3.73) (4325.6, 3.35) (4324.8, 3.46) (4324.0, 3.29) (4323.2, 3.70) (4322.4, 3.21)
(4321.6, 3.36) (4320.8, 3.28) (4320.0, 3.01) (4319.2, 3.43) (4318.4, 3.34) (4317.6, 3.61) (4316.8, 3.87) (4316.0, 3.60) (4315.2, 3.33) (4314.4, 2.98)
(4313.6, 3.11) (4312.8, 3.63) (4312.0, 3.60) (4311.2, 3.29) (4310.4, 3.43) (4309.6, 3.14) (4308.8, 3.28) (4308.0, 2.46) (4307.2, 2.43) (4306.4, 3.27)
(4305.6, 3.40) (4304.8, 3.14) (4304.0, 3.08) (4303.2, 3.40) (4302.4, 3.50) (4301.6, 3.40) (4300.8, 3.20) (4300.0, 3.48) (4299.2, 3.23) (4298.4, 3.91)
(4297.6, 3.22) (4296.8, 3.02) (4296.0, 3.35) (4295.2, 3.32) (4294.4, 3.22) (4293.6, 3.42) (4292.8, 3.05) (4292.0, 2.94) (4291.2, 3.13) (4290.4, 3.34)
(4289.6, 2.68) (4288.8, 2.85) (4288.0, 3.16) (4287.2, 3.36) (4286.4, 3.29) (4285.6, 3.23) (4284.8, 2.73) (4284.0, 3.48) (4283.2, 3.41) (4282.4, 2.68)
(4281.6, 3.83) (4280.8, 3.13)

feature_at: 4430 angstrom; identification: C IV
